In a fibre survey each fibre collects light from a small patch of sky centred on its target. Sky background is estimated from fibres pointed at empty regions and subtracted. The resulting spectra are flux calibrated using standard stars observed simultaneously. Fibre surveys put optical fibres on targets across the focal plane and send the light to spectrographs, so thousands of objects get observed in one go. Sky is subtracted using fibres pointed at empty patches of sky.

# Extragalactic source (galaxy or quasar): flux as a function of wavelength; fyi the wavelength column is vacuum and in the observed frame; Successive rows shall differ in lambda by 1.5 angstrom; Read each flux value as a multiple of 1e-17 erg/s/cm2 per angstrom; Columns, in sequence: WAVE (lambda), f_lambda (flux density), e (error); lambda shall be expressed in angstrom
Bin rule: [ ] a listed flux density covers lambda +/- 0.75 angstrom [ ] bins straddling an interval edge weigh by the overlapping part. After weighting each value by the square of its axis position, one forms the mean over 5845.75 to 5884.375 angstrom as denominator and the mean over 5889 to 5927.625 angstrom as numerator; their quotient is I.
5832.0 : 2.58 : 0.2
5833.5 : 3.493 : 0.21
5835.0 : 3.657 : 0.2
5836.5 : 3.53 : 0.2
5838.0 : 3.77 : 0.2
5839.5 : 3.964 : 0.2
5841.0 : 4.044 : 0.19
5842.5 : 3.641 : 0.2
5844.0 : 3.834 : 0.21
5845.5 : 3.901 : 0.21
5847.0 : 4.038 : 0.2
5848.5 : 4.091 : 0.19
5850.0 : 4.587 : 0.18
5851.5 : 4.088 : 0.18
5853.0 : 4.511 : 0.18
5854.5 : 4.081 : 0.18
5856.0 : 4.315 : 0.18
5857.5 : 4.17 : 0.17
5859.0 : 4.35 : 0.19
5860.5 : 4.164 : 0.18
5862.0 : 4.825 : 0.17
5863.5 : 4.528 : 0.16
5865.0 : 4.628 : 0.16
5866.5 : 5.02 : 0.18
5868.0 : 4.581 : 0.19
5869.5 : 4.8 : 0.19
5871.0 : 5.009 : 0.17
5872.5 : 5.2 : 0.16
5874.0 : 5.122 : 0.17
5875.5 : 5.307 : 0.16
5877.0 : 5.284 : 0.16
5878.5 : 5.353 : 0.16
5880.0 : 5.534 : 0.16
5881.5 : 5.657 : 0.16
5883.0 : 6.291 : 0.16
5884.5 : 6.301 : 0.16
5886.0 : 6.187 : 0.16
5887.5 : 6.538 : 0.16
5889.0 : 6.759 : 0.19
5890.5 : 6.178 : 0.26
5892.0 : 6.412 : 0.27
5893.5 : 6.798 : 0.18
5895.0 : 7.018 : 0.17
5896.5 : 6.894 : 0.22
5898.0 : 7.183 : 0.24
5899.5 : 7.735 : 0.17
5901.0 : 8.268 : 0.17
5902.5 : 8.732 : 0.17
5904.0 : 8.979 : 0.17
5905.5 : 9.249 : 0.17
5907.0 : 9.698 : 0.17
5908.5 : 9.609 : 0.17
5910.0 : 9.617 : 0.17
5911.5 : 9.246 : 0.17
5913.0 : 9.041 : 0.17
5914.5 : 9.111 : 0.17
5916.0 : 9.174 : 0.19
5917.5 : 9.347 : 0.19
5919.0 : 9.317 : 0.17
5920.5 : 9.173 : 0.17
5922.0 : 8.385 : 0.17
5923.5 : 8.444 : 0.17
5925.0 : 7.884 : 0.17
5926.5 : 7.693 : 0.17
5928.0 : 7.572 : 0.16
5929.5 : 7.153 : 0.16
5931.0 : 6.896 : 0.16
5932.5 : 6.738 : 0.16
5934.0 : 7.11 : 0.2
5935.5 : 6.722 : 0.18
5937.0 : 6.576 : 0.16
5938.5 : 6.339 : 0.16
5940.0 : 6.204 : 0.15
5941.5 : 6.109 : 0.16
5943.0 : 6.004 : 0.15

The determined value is 1.76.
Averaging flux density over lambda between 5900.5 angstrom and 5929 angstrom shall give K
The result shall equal 8.86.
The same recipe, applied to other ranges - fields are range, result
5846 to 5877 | 4.58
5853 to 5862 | 4.29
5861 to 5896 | 5.62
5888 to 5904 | 7.27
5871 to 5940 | 7.38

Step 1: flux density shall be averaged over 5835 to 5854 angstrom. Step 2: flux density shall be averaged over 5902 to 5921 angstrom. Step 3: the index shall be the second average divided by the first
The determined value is 2.3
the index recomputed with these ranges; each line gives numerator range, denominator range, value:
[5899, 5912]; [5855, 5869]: 2.00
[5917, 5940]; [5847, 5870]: 1.72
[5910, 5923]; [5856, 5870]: 2.01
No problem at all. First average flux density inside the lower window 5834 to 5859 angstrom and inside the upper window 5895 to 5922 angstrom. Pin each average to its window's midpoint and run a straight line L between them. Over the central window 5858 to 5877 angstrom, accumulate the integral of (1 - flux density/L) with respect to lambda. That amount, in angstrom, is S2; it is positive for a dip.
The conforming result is 2.8 angstrom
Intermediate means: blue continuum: 4.02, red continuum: 8.78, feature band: 4.81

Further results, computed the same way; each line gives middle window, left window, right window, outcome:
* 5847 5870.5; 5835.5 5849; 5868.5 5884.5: 0.8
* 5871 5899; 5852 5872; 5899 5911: 3.3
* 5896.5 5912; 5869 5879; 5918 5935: -4.6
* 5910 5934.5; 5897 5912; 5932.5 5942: -2.4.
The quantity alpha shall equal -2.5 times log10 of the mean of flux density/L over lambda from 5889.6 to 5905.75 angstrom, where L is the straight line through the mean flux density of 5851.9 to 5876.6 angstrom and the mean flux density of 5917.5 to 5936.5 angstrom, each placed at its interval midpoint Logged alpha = -0.18 mag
